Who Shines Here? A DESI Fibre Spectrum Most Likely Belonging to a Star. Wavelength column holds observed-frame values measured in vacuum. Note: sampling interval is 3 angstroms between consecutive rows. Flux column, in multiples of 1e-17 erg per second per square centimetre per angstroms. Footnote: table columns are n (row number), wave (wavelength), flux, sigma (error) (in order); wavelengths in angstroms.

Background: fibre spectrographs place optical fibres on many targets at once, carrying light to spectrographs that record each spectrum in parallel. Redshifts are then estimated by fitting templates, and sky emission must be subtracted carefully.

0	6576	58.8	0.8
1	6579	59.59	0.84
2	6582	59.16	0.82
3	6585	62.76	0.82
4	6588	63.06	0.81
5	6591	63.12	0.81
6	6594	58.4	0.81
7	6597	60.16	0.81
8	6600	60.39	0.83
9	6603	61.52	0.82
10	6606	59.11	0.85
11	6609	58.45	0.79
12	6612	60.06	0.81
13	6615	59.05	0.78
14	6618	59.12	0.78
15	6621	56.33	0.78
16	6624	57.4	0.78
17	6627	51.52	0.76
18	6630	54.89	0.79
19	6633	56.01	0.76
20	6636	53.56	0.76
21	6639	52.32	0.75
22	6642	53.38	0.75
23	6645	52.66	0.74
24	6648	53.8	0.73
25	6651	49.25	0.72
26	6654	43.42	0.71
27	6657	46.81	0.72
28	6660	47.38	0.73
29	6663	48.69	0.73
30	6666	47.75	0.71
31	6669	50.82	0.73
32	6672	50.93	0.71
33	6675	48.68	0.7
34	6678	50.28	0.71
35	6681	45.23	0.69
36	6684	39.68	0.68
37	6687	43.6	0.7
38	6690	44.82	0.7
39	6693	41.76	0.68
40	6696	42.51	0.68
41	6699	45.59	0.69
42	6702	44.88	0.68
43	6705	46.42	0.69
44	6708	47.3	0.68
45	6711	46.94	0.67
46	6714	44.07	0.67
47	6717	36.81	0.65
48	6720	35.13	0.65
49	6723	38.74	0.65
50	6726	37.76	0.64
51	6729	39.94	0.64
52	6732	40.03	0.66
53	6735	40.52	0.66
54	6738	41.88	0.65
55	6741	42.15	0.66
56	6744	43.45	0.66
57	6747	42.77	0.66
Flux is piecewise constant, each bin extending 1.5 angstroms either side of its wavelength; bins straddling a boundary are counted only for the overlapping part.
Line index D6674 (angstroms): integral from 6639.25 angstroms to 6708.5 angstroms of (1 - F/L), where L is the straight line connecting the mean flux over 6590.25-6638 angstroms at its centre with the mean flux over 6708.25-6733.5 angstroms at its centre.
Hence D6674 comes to 1.0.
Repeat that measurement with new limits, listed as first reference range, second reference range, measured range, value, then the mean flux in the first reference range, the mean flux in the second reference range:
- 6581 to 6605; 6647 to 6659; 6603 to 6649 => -1.8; 61.1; 48.1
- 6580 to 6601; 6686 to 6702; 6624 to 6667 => 0.7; 61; 43.8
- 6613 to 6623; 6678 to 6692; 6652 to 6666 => 0.8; 58.2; 44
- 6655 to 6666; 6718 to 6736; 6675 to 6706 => -0.9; 47.5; 38.6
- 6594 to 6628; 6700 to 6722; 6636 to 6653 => 0.4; 58.6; 43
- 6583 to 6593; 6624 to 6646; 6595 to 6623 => -0.3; 62.6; 53.8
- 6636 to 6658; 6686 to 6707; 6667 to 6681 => -0.7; 50.5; 44.3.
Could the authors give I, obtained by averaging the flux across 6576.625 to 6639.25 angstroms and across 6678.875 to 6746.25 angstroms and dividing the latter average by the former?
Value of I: 0.7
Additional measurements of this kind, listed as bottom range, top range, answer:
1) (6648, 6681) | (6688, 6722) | 0.89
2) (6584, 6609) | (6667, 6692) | 0.77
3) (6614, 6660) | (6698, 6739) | 0.79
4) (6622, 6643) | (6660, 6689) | 0.87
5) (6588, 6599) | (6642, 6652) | 0.86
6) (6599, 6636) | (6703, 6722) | 0.74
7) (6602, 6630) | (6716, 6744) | 0.68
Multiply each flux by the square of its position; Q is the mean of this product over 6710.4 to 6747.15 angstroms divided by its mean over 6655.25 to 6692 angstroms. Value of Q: 0.88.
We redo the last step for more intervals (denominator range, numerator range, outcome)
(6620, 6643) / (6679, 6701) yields 0.81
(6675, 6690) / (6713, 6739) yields 0.88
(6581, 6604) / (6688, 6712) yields 0.76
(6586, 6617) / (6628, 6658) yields 0.87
